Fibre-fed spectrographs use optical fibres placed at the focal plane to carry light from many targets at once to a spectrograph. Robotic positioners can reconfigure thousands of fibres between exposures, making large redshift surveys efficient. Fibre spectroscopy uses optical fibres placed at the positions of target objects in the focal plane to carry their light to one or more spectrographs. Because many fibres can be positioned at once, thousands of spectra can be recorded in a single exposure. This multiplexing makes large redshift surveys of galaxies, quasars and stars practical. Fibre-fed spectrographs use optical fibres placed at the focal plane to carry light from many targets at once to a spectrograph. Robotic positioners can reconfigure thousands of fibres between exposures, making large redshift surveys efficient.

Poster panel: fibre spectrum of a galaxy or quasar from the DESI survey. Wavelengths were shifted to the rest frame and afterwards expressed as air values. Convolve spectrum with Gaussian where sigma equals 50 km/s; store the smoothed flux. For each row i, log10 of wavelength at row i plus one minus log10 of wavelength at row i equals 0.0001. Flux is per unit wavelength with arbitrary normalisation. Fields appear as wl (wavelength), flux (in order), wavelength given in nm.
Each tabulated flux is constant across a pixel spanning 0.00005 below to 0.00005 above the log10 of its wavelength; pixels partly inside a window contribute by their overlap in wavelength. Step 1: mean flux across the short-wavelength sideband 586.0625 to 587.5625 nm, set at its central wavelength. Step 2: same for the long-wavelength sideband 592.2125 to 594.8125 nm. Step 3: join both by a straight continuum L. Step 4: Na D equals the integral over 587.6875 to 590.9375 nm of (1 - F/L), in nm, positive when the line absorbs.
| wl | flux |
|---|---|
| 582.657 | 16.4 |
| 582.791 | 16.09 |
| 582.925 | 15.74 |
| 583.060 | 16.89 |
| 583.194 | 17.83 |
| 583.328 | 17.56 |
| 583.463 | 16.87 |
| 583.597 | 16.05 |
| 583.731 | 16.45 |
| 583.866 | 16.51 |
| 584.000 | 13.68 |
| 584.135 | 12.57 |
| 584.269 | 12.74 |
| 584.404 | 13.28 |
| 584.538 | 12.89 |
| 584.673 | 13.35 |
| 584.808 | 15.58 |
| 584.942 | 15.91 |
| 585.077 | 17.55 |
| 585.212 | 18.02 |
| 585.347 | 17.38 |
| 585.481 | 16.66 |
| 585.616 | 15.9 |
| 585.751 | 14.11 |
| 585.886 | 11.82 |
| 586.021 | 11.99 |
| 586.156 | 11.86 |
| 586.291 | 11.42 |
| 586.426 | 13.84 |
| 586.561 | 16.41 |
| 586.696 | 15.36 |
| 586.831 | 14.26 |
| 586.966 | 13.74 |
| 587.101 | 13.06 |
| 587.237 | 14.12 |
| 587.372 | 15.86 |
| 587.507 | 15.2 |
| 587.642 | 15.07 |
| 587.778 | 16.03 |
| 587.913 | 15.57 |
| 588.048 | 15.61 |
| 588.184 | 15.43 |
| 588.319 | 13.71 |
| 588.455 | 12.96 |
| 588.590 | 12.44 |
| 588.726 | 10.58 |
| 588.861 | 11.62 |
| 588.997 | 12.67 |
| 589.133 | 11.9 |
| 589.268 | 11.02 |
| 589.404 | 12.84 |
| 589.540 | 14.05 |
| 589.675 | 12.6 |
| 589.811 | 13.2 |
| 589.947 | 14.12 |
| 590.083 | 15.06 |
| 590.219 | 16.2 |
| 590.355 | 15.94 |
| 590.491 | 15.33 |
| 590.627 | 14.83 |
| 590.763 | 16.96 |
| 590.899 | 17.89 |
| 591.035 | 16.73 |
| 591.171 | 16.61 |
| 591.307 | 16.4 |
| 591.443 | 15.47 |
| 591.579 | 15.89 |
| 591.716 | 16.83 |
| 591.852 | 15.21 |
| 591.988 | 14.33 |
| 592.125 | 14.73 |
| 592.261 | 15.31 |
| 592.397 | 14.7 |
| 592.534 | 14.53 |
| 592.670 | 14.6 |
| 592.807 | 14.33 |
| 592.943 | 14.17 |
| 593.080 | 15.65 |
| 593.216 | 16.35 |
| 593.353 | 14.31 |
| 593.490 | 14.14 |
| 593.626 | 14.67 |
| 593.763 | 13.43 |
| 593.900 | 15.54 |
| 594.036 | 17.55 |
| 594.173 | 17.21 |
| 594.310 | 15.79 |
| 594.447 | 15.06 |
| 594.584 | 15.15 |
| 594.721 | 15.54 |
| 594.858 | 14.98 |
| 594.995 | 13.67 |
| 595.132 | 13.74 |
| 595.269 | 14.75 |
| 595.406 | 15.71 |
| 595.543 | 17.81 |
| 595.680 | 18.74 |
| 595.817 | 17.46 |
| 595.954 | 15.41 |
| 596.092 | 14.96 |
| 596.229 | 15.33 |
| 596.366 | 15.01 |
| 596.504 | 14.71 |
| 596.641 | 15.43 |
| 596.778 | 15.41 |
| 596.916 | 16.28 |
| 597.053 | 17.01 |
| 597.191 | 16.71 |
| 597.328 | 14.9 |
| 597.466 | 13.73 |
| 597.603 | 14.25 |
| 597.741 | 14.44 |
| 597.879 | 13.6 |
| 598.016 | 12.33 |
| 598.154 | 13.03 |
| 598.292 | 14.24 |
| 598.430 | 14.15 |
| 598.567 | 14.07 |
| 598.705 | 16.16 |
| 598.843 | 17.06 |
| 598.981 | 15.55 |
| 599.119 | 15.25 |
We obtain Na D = 0.09 nm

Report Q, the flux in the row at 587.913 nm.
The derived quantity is 15.57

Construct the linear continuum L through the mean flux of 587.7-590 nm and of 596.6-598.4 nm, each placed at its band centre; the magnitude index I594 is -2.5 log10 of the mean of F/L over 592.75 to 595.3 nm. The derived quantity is -0.07 mag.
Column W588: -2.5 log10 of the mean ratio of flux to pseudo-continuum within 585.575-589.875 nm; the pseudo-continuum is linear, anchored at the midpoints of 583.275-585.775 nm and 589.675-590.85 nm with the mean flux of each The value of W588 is 0.12 mag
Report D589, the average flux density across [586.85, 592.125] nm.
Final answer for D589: 14.6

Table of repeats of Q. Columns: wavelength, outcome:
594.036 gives 17.55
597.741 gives 14.44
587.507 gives 15.2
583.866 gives 16.51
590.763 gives 16.96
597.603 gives 14.25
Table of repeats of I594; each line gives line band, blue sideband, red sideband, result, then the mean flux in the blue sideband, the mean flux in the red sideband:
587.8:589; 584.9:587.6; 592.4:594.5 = 0.10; 14.7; 15.1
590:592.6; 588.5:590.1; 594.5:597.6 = -0.17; 12.6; 15.5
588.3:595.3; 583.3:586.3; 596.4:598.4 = 0.01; 14.8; 14.7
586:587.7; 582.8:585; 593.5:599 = 0.09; 15.3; 15.3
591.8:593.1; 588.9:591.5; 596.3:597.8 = 0.01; 14.7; 15.3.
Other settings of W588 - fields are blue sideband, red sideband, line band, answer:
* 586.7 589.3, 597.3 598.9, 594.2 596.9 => -0.101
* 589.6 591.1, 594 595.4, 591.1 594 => 0.013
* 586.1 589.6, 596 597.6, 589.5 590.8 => -0.049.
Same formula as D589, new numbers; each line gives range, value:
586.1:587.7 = 14.2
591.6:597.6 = 15.4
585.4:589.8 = 13.7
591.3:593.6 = 15.1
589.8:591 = 15.6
